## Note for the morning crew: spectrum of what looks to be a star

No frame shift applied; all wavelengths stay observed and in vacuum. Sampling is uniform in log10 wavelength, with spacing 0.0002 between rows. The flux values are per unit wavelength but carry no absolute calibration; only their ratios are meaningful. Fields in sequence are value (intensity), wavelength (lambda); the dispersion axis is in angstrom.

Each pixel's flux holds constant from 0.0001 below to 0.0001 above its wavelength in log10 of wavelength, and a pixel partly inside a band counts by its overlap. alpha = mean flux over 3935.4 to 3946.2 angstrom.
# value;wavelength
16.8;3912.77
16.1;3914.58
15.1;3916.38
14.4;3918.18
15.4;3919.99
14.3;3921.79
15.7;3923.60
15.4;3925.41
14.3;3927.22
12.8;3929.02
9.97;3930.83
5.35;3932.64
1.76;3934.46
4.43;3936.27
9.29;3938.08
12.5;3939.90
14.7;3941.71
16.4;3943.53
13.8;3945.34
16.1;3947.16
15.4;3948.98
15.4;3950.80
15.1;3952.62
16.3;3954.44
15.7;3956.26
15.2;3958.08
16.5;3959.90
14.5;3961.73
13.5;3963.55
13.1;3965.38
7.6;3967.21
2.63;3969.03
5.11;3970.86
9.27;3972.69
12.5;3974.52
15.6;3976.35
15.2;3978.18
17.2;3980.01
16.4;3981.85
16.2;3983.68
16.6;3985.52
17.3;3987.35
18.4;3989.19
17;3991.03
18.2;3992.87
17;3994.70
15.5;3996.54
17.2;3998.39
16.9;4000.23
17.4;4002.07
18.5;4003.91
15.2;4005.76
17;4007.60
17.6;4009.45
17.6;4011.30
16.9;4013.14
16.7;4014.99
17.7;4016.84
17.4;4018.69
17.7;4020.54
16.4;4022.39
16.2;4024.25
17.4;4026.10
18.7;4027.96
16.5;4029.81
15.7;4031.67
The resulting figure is 11.9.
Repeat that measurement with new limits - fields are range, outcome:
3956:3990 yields 13.6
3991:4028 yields 17.1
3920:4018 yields 14.3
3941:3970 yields 13.8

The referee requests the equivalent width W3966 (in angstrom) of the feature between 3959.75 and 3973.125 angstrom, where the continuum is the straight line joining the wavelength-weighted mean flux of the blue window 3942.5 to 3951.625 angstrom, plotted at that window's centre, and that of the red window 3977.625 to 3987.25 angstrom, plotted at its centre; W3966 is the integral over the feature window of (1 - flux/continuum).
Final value 5.0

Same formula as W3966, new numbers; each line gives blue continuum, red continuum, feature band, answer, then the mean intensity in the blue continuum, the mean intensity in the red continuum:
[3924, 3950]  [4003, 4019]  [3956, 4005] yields 1.0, 11.7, 17.2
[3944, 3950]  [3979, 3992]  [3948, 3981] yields 5.9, 15.2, 17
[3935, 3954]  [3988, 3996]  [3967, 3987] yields 4.7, 13.2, 17.5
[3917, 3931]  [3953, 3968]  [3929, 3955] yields 4.3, 14.3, 14.1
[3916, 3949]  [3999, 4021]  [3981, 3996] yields -1.2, 12.4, 17.2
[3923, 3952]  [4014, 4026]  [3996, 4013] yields -1.0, 12.1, 17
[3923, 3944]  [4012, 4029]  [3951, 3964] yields -2.8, 10.9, 17.2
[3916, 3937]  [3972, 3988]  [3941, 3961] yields -3.5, 11.5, 15.2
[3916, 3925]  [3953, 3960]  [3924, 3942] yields 6.1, 15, 15.8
